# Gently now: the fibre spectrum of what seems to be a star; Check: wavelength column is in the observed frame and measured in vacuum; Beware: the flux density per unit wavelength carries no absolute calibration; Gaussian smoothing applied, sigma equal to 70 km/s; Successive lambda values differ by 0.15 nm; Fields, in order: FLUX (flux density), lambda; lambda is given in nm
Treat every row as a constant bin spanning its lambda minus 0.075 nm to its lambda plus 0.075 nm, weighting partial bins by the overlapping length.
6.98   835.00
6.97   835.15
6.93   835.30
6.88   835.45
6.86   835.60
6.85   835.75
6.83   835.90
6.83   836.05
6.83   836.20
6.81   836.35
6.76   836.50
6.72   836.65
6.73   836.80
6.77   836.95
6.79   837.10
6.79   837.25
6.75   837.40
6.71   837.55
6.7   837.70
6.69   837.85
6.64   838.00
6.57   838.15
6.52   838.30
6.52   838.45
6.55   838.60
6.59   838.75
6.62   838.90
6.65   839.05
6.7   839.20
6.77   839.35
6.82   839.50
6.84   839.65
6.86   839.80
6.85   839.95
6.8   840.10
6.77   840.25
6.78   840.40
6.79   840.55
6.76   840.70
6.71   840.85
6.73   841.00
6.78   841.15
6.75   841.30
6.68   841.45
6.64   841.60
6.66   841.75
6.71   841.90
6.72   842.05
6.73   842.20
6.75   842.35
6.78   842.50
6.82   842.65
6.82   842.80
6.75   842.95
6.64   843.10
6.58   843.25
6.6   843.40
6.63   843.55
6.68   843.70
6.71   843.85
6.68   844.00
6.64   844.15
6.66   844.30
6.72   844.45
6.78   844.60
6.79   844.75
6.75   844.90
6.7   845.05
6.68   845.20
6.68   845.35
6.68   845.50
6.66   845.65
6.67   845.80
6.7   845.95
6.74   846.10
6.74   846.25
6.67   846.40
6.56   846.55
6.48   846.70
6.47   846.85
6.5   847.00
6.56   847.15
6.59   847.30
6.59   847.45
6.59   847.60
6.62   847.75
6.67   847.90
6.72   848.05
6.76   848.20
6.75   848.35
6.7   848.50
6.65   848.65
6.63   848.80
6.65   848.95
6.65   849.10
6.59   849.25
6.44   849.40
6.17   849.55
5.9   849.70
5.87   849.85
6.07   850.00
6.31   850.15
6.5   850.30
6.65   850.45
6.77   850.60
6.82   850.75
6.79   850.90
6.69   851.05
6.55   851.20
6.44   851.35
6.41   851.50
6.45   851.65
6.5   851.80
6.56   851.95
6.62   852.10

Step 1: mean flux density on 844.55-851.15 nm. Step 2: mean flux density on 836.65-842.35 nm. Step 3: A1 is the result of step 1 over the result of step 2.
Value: 0.98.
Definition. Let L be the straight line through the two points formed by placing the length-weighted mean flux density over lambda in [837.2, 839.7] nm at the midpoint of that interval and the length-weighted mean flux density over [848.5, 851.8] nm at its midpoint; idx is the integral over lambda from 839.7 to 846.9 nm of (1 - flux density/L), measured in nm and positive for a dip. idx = -0.127 nm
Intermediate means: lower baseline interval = 6.67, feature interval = 6.71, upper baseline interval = 6.48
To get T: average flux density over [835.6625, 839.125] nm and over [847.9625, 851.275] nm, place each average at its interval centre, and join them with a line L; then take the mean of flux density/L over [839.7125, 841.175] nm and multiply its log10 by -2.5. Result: -0.02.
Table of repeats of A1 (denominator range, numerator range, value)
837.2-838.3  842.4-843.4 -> 1.01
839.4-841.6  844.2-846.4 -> 0.99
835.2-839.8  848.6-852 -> 0.96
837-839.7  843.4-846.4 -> 1.00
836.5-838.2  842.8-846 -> 1.00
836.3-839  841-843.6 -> 1.00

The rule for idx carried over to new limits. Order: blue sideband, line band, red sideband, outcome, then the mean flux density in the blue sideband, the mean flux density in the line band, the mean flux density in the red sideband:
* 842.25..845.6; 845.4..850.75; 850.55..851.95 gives 0.07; 6.71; 6.55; 6.6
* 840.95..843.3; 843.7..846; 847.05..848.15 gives -0.01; 6.72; 6.7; 6.62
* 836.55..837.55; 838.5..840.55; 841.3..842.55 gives 0.00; 6.75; 6.74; 6.71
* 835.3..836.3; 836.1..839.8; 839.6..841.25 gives 0.06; 6.85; 6.71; 6.79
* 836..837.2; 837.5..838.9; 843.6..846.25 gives 0.03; 6.78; 6.61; 6.7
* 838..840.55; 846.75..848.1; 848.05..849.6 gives 0.01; 6.7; 6.59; 6.61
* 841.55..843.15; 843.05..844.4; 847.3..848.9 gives 0.01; 6.73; 6.65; 6.66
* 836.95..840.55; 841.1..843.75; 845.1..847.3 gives -0.01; 6.71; 6.71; 6.63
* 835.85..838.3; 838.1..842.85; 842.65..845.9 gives 0.00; 6.74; 6.72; 6.69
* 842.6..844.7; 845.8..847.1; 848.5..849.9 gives -0.01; 6.69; 6.61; 6.42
